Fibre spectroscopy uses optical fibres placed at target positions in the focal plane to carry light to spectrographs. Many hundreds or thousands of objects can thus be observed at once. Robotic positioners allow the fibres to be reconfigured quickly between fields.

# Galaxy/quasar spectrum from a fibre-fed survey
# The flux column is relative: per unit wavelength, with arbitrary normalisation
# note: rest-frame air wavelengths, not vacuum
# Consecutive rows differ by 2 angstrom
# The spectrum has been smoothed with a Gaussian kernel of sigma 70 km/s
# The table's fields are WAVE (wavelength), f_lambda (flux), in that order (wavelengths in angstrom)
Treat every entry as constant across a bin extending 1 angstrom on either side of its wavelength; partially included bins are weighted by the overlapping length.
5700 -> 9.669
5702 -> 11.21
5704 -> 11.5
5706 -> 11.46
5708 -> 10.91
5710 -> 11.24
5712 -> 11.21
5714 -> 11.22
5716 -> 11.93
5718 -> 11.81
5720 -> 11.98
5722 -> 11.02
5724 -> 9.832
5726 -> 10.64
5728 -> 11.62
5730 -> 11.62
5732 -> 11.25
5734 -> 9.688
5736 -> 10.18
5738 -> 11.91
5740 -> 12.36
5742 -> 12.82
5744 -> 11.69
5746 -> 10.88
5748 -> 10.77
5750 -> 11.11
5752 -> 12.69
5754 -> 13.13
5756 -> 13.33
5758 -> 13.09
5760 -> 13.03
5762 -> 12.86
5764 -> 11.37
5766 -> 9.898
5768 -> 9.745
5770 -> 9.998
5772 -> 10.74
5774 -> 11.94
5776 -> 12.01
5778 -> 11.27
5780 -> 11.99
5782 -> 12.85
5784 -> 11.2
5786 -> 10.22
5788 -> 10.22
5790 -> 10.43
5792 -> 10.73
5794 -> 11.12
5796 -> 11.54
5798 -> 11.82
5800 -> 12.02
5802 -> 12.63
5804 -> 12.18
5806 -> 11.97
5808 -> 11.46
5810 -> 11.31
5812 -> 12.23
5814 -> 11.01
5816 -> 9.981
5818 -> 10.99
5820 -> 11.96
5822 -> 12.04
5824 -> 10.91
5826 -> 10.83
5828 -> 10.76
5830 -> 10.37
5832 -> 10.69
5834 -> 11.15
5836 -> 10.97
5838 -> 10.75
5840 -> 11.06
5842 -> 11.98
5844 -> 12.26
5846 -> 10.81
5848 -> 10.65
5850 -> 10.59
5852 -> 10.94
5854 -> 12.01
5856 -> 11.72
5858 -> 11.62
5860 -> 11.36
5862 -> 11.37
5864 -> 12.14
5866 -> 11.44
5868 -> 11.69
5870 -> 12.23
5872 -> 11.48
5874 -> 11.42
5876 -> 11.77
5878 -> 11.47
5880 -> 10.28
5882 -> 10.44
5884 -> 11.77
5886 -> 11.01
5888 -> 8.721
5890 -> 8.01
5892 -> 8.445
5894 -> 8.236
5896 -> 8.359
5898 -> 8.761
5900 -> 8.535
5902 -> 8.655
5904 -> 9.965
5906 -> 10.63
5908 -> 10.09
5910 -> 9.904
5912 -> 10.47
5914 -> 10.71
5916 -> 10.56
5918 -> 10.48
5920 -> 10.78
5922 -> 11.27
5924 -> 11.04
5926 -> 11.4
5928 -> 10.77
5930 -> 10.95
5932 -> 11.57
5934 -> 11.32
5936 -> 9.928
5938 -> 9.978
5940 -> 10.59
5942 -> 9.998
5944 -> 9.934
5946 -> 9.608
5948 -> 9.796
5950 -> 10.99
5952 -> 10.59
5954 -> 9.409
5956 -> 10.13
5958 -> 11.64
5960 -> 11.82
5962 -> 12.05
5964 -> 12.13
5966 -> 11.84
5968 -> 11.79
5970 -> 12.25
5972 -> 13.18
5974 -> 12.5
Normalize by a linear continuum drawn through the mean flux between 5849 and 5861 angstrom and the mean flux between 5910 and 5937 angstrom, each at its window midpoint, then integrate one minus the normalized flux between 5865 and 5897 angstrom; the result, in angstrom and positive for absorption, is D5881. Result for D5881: 2.2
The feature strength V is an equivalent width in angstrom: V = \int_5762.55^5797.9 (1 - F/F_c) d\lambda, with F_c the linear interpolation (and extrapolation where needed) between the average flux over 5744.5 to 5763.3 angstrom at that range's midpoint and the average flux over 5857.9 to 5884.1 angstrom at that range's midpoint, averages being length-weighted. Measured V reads 3.0 angstrom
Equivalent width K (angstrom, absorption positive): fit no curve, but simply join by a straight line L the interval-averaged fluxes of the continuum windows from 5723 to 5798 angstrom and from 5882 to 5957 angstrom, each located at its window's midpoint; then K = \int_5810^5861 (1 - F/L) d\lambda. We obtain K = -1.91 angstrom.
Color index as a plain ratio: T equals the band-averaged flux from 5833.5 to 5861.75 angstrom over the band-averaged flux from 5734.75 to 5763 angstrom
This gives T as 0.9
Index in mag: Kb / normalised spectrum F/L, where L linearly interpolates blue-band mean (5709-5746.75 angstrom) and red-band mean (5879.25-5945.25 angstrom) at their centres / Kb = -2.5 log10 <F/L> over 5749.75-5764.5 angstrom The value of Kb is -0.143 mag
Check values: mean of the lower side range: 11.3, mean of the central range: 12.7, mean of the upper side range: 10.1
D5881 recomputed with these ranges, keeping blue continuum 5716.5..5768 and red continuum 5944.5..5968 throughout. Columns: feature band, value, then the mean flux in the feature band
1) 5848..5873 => -0.6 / 11.5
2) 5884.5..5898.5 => 2.8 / 8.9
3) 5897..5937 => 2.4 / 10.4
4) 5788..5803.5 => 0.0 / 11.4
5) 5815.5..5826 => 0.1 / 11.2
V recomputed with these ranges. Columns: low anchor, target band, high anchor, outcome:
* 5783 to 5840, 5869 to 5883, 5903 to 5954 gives -0.62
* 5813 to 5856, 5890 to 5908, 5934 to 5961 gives 2.90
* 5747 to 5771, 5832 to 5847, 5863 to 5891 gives -0.01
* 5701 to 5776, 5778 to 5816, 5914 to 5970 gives -0.56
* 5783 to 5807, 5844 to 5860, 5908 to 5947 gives -0.37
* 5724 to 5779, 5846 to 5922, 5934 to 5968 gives 3.18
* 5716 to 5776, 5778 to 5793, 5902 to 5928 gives 0.23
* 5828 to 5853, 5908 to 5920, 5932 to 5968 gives 0.45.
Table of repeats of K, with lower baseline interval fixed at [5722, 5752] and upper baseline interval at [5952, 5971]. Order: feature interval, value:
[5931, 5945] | 1.1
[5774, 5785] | -0.6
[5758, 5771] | -0.1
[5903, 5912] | 0.9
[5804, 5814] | -0.4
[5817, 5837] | 0.4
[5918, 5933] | 0.4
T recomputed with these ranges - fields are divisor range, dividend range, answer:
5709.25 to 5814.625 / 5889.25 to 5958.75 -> 0.88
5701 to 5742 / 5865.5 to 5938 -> 0.92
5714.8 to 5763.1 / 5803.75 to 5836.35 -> 0.96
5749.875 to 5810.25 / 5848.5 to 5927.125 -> 0.91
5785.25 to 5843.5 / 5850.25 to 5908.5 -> 0.94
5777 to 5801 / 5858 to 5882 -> 1.02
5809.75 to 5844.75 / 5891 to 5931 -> 0.90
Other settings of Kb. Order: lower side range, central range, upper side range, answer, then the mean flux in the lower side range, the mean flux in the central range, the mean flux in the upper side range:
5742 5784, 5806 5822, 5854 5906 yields -0.02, 11.7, 11.4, 10.5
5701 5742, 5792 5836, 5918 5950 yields -0.04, 11.3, 11.4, 10.6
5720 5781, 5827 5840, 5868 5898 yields -0.01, 11.5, 10.8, 10.3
